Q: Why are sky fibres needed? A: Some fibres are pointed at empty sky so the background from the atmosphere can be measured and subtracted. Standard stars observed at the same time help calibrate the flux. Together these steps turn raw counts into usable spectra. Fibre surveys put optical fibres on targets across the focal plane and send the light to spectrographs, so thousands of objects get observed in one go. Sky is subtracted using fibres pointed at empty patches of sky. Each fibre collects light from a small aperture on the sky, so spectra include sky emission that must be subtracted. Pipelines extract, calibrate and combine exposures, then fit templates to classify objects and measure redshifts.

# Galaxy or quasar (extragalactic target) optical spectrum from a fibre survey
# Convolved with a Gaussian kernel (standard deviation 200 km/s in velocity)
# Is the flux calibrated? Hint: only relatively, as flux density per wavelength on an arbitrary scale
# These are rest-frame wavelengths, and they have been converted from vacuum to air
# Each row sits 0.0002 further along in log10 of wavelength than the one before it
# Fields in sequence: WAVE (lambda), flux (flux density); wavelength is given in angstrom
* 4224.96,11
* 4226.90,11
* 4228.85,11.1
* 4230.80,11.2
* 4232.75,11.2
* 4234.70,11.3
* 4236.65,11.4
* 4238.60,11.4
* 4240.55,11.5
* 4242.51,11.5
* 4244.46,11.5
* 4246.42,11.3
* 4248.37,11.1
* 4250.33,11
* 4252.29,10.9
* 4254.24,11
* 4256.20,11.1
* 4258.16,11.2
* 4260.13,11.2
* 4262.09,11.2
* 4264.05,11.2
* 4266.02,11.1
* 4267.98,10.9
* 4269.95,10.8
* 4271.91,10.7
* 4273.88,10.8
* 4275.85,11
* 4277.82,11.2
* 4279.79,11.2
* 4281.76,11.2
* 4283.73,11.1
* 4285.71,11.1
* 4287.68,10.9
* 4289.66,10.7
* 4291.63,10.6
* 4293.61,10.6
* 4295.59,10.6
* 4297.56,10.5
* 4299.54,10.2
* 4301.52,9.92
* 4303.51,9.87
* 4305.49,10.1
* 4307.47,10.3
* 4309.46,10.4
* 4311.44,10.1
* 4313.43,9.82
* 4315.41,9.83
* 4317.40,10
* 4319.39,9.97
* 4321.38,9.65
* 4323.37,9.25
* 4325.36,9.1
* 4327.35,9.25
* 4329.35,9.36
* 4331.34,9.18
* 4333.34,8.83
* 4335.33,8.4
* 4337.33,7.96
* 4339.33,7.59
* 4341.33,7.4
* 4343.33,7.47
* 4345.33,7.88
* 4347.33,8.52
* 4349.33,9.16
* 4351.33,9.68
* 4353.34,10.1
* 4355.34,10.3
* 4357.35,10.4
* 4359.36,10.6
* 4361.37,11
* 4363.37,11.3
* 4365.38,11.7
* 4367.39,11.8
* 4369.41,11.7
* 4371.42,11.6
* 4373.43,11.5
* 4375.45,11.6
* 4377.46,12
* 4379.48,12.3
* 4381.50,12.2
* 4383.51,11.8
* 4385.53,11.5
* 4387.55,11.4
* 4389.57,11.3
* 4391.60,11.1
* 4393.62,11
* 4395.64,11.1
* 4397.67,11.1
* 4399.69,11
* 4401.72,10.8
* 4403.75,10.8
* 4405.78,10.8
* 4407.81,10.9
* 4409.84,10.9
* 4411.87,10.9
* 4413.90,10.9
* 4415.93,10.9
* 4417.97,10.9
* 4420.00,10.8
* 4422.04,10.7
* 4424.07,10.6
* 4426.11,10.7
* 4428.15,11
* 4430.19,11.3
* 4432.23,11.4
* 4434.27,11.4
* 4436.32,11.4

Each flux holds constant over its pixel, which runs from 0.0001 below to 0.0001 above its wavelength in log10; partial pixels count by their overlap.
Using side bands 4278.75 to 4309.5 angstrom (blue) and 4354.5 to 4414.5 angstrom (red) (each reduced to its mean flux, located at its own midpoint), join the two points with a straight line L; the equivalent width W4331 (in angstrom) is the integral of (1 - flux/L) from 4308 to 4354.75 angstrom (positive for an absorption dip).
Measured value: 7.53 angstrom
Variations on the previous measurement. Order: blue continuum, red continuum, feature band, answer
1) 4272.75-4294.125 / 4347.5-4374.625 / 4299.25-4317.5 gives 1.4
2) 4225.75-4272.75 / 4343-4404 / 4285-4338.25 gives 5.6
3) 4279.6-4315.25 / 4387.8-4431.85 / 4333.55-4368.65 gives 4.0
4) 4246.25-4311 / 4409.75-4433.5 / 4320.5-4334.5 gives 2.1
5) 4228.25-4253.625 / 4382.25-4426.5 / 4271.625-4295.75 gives 0.6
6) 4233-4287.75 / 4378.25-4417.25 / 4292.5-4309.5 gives 1.3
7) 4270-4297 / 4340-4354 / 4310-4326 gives -0.2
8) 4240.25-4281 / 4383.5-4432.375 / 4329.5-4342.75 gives 3.3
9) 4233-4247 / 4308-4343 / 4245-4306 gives -2.3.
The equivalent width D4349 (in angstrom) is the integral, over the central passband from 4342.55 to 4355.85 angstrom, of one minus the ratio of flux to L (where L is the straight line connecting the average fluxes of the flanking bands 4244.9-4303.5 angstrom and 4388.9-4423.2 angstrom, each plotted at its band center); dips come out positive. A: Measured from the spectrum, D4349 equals 2.3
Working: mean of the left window 10.9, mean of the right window 10.9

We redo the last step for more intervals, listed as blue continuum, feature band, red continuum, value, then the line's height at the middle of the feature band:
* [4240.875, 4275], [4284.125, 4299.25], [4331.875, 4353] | -1.1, 10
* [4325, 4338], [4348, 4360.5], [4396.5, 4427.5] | -0.8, 9.44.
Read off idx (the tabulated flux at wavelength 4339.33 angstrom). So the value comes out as 7.59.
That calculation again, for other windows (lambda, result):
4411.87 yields 10.9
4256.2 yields 11.1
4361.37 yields 11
